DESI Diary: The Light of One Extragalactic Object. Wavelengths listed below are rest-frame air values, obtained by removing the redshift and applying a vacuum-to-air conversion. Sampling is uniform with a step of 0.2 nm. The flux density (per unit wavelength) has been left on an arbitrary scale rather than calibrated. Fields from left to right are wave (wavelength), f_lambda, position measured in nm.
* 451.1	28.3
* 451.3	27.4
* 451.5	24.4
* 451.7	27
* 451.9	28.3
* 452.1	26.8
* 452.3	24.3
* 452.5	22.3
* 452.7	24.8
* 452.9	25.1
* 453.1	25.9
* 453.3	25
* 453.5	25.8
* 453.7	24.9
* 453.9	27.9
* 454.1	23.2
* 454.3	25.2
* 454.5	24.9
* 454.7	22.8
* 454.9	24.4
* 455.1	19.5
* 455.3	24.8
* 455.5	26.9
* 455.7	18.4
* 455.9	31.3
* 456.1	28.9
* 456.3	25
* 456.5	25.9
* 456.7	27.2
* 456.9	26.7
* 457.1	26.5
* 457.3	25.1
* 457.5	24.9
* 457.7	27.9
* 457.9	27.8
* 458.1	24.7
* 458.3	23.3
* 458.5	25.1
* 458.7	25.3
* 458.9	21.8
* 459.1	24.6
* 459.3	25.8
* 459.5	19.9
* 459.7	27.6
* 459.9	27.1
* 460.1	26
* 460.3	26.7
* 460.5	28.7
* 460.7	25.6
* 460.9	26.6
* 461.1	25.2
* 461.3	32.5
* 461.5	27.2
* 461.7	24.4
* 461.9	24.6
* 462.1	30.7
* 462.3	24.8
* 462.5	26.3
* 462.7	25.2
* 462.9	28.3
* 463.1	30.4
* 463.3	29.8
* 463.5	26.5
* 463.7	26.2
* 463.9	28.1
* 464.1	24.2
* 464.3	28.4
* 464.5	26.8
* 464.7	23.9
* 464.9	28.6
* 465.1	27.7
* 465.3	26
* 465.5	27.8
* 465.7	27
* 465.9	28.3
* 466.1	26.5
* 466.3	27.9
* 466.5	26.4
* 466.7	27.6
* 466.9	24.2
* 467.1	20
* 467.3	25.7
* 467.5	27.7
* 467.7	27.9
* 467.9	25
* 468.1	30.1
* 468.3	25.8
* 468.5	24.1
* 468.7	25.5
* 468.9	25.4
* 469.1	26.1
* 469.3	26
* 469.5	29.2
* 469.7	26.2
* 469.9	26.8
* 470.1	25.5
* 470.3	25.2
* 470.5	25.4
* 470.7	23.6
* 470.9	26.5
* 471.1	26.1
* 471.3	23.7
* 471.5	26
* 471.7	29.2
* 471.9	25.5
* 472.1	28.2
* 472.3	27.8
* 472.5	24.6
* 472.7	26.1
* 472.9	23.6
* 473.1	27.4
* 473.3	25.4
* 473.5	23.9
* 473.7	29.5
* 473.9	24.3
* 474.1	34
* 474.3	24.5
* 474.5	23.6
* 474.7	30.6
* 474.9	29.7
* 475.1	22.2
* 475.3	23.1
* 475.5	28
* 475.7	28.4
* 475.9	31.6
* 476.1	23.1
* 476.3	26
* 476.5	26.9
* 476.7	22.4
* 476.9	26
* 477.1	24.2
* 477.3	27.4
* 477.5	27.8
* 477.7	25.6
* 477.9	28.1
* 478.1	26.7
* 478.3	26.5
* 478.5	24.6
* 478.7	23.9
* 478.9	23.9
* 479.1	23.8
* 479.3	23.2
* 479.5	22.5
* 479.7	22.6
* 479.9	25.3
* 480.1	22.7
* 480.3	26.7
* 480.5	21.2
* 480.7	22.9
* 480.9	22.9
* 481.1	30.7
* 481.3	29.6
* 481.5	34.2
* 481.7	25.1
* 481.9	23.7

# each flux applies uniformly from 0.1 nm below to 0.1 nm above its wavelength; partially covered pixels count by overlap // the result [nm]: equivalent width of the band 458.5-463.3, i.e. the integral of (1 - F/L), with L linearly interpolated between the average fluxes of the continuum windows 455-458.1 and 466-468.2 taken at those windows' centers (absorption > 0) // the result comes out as -0.07 nm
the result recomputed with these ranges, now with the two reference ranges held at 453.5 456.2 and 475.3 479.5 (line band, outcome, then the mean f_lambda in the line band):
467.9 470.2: -0.08 nm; 26.4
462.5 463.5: -0.11 nm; 28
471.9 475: -0.15 nm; 26.8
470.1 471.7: 0.00 nm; 25.5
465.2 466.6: -0.10 nm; 27.1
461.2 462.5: -0.11 nm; 27.3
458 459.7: 0.07 nm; 24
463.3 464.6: -0.09 nm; 26.9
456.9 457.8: -0.04 nm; 26.2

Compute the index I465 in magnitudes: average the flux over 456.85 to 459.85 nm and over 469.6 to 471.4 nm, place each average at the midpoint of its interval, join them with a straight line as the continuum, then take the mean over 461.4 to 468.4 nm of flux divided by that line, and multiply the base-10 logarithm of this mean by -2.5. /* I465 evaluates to -0.06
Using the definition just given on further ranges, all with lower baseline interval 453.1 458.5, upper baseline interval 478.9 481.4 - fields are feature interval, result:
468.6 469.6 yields -0.066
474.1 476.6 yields -0.090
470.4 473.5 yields -0.047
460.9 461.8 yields -0.087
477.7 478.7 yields -0.068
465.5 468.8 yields -0.057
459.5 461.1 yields -0.049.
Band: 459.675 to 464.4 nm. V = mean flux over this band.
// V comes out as 27.1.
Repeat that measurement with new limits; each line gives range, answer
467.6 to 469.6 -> 26.5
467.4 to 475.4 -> 26.3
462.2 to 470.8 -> 26.5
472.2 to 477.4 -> 26.3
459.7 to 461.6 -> 27.3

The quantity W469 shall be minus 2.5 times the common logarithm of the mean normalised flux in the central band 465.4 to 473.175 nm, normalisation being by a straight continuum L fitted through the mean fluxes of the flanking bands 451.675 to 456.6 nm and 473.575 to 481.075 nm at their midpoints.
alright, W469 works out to -0.03 mag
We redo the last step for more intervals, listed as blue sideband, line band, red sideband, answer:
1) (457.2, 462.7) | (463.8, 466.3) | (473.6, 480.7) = -0.05 mag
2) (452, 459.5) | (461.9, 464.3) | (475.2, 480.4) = -0.09 mag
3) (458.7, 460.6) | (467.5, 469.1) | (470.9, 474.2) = -0.01 mag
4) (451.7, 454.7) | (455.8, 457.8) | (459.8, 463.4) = -0.03 mag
